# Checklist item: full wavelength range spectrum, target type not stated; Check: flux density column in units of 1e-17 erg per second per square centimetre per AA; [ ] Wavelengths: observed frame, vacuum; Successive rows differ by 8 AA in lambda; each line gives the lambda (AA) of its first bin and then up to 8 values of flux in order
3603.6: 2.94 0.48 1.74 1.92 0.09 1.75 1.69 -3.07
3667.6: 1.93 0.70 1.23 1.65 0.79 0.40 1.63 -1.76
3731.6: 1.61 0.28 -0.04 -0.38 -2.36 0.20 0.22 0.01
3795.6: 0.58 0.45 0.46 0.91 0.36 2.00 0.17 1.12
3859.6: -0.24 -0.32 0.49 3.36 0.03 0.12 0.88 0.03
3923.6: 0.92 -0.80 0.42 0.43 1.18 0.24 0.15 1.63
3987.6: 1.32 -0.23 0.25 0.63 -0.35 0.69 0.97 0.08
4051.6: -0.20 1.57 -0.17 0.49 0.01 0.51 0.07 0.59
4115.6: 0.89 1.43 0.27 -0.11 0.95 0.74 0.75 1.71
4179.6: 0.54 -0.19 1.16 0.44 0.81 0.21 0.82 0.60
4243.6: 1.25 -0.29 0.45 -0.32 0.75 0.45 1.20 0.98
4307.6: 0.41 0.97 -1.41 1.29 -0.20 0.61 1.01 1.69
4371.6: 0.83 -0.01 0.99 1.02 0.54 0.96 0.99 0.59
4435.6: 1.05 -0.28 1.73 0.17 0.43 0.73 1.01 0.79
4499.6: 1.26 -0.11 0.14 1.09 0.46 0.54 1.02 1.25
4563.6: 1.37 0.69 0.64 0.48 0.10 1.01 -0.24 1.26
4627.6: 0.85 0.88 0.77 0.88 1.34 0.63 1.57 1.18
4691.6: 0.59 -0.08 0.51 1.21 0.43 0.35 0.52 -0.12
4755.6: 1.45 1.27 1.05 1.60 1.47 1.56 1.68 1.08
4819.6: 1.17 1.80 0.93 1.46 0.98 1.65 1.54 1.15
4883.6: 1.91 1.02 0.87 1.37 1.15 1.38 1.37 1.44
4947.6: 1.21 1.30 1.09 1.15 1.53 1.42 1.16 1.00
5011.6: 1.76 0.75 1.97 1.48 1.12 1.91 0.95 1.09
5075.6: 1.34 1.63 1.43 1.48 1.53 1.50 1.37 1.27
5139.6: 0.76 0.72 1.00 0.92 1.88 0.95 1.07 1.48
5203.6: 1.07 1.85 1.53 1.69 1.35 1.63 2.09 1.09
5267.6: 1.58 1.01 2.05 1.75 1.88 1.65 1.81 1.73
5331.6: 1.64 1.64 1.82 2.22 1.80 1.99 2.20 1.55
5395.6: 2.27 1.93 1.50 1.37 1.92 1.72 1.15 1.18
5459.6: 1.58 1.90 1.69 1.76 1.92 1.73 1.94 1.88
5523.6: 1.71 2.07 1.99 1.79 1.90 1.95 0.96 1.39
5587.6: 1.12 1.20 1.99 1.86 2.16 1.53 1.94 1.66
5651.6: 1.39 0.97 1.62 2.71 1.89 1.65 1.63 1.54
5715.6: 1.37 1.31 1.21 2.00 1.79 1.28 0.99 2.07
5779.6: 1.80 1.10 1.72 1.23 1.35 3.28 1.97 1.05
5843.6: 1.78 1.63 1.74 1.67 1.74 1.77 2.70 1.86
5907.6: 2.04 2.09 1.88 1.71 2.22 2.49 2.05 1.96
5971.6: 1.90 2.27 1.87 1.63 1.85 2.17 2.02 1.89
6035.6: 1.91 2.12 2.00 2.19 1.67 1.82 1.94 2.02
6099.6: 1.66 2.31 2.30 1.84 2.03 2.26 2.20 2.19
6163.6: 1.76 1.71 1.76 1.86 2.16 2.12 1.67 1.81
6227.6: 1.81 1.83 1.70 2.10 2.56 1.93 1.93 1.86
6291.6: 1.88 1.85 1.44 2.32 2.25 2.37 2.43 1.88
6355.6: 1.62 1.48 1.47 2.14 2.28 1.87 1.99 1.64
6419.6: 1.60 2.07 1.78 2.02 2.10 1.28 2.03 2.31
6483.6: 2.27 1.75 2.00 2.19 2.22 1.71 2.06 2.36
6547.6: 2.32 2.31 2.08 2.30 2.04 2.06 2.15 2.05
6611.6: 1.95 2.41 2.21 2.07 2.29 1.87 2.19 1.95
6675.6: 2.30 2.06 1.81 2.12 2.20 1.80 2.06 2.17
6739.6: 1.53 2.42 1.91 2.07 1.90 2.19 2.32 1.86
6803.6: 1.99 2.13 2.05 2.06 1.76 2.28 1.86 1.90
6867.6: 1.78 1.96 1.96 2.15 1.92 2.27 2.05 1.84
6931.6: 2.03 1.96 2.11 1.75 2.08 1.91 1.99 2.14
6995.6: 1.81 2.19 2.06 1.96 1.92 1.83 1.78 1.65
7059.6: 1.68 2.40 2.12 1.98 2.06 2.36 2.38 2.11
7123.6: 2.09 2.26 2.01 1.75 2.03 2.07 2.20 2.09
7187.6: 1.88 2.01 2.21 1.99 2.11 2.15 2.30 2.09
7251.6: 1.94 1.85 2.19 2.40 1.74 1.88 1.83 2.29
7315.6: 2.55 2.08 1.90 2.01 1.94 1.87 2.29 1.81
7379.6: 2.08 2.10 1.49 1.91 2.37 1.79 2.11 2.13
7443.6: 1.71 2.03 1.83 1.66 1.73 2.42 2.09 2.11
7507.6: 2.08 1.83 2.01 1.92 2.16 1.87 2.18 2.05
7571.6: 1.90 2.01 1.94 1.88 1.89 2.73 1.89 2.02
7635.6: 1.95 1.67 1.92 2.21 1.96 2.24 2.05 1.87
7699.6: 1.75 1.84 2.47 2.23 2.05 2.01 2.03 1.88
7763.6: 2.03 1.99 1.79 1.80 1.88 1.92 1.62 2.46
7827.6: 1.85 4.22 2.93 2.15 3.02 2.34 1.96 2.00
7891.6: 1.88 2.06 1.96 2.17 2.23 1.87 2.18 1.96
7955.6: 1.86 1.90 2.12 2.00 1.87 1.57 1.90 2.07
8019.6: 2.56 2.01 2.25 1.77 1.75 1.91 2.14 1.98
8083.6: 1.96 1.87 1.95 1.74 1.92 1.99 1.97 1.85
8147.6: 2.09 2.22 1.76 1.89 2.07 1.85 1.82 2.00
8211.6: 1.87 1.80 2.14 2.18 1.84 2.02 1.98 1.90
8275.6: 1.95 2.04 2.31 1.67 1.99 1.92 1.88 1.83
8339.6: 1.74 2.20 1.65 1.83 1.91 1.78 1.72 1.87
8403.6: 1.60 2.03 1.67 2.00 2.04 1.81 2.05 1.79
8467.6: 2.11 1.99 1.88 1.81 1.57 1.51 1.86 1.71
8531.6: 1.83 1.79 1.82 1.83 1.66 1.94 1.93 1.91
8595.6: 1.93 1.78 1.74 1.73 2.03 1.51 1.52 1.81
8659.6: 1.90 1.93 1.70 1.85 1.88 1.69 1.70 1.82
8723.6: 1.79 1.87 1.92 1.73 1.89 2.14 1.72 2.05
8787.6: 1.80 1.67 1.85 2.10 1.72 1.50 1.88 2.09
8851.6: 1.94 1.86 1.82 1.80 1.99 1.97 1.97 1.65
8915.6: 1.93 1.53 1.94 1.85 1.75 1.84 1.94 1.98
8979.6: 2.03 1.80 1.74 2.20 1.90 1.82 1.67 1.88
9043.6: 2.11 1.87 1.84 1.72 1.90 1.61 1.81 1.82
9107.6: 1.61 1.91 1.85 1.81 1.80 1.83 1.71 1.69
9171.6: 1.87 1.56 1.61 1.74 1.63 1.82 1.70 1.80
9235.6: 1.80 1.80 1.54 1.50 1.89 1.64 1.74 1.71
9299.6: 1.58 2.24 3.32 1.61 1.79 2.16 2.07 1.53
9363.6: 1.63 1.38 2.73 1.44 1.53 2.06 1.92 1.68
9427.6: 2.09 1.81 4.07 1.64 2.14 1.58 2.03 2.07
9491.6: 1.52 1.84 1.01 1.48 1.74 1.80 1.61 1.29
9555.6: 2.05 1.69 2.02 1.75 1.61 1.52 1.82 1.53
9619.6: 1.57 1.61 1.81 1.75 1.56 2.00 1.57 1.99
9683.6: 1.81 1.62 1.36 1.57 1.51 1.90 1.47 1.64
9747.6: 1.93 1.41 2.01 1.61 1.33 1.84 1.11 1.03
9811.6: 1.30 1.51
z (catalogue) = 0.194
